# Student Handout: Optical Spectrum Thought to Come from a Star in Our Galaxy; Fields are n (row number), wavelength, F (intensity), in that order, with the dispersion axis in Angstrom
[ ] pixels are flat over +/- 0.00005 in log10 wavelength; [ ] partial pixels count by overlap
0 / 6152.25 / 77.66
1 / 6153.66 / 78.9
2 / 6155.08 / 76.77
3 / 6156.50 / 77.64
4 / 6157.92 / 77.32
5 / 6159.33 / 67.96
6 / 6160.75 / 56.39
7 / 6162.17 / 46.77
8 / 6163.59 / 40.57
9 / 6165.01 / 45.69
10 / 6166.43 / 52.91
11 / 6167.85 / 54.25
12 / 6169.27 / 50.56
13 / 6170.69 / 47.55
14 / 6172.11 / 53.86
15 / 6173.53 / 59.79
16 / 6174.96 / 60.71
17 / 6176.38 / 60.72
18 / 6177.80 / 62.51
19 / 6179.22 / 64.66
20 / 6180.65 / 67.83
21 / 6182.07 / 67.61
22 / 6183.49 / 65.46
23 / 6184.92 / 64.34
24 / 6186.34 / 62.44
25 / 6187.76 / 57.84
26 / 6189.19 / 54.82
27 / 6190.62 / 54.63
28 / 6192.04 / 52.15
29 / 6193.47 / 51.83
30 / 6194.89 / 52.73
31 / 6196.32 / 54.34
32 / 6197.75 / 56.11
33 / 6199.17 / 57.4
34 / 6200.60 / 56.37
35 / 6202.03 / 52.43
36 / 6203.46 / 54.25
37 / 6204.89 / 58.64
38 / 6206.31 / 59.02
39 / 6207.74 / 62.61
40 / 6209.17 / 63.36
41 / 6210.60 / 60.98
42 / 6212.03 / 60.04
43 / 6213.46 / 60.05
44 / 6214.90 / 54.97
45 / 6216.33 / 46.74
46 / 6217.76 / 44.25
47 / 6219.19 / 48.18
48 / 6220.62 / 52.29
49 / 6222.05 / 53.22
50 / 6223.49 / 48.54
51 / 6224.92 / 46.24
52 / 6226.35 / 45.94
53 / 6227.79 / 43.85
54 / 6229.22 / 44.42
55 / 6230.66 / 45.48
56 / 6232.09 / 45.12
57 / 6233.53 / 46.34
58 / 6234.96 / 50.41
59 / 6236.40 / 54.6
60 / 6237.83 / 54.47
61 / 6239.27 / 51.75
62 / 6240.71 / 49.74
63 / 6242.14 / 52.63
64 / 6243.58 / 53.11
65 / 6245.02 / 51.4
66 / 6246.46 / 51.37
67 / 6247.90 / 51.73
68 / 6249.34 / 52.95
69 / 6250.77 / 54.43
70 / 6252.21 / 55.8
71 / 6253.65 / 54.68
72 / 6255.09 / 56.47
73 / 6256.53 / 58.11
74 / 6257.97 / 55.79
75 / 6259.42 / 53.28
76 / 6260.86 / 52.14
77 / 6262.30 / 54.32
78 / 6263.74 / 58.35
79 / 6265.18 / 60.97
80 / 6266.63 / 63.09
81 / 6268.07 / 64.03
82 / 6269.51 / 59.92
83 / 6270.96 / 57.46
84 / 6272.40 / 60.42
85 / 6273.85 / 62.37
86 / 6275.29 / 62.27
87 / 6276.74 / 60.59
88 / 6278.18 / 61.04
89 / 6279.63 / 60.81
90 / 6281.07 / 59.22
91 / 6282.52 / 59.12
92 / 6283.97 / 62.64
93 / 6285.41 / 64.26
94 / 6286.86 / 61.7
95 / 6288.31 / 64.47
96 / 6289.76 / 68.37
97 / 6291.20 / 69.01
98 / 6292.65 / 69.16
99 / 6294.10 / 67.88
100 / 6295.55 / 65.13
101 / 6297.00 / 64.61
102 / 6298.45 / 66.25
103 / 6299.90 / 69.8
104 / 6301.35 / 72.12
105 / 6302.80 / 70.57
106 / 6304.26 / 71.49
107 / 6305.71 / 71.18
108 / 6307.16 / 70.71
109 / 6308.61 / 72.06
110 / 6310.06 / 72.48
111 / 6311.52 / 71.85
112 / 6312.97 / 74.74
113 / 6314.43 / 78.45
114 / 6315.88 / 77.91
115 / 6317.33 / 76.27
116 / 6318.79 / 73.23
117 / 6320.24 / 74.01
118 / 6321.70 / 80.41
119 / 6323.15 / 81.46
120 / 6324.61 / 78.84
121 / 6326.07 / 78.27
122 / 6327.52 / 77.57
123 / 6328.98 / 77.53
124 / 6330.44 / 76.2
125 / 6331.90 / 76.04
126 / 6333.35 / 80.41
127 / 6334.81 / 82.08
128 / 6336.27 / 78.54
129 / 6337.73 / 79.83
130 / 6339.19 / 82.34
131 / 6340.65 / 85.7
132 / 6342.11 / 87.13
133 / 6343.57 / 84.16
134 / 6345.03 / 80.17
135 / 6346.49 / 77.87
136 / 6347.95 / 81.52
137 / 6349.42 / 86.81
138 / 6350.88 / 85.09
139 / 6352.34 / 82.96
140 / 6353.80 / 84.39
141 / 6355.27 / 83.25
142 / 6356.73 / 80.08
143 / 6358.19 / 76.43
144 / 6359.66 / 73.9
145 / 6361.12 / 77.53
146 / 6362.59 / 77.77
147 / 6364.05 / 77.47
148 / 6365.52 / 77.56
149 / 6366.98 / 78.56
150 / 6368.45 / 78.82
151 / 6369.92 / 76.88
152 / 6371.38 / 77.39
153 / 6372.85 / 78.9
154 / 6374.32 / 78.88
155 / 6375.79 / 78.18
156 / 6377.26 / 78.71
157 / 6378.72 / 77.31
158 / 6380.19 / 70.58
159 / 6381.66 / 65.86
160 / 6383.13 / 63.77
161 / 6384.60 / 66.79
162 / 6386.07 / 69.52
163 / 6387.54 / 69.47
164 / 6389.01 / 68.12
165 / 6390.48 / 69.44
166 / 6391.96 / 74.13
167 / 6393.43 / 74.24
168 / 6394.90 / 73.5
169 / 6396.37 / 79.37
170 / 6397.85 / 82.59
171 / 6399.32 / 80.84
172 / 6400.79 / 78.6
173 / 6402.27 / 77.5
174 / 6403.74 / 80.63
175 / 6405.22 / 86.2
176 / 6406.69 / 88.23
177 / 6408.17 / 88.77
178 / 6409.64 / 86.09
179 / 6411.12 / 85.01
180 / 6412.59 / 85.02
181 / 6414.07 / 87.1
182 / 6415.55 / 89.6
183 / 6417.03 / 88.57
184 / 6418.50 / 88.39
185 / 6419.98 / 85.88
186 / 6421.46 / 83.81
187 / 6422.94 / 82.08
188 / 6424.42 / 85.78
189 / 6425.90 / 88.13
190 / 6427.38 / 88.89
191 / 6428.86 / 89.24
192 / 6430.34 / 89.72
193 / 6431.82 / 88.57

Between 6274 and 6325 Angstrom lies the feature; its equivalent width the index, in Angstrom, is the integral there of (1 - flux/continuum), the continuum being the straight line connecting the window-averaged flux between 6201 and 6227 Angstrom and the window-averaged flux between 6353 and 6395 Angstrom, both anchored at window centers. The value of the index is -2.91 Angstrom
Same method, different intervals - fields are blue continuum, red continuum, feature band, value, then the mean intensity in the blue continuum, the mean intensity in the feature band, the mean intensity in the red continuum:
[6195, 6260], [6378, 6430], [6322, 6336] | -2.1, 53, 78.8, 80.1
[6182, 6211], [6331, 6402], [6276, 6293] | 1.2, 57.8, 63.3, 77.7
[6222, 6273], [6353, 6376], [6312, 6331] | -2.2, 53.1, 77.2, 78.5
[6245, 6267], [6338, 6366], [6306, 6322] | -0.8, 55.3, 74.5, 81.2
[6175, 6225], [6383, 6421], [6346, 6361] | -1.4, 57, 81.1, 79.8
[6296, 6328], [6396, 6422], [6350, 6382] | 0.6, 73.7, 78.2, 84.6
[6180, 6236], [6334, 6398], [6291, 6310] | -0.4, 54.4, 69.4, 77.5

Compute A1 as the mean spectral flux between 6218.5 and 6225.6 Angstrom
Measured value 49.7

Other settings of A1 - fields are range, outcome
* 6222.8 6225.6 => 47.4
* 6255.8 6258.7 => 56.8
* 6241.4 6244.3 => 52.9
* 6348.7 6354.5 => 84.9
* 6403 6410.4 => 86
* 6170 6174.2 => 53.7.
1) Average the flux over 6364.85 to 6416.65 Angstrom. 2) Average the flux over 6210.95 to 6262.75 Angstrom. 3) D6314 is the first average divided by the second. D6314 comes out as 1.51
